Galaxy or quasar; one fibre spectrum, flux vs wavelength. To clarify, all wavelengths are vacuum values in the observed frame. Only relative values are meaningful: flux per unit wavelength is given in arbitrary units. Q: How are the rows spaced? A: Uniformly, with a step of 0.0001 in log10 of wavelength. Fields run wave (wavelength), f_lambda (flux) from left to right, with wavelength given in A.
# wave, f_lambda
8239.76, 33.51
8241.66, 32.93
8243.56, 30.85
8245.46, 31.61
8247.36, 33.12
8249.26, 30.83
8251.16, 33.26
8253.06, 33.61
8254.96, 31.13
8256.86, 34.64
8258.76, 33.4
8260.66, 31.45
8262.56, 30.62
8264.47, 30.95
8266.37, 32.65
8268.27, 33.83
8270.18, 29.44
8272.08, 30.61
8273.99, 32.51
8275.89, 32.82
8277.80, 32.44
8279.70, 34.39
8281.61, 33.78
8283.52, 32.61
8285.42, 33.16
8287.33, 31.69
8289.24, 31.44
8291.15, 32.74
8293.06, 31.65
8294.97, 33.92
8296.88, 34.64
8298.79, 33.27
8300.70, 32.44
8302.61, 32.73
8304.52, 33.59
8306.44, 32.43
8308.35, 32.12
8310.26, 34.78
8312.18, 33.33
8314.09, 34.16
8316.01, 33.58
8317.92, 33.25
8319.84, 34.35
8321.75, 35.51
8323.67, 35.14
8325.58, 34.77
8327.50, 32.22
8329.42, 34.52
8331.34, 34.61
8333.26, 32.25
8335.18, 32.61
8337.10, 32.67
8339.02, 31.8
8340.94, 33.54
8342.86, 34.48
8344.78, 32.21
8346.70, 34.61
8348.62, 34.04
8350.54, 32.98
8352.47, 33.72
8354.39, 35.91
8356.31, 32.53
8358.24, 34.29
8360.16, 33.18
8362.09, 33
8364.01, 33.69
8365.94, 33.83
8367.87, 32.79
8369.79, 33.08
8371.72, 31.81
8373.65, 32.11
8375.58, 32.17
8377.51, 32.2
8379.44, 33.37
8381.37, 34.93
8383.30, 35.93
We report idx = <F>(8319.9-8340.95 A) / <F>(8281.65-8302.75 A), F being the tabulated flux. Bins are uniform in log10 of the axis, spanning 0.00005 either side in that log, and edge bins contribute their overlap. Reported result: 1.0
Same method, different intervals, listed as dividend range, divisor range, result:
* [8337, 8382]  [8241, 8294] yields 1.03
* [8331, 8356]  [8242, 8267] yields 1.04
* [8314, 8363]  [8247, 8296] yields 1.04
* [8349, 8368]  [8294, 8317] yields 1.01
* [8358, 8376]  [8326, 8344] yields 0.99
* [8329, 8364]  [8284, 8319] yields 1.01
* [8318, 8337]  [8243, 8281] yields 1.05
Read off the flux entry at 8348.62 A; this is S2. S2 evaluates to 34.04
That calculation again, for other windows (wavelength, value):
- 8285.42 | 33.16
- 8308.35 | 32.12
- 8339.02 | 31.8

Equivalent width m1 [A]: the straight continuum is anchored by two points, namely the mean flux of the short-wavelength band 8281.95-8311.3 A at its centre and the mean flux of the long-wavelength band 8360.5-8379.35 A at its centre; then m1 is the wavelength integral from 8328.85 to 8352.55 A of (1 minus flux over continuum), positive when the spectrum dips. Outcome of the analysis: -0.39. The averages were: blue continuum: 32.9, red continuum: 32.8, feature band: 33.4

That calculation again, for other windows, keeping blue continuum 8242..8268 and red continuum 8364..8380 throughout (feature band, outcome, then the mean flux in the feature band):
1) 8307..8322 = -0.6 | 33.8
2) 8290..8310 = -0.4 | 33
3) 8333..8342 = 0.0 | 32.6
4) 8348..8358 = -0.4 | 33.9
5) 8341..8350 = -0.3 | 33.8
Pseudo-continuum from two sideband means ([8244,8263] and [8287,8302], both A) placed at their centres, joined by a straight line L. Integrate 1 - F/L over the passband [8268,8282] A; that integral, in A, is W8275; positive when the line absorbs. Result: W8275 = 0.1 A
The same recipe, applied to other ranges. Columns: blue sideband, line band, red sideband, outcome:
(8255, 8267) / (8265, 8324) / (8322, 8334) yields 0.2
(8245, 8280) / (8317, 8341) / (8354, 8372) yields -0.5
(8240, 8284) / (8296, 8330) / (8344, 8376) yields -0.9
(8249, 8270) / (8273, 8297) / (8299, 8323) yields 0.1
